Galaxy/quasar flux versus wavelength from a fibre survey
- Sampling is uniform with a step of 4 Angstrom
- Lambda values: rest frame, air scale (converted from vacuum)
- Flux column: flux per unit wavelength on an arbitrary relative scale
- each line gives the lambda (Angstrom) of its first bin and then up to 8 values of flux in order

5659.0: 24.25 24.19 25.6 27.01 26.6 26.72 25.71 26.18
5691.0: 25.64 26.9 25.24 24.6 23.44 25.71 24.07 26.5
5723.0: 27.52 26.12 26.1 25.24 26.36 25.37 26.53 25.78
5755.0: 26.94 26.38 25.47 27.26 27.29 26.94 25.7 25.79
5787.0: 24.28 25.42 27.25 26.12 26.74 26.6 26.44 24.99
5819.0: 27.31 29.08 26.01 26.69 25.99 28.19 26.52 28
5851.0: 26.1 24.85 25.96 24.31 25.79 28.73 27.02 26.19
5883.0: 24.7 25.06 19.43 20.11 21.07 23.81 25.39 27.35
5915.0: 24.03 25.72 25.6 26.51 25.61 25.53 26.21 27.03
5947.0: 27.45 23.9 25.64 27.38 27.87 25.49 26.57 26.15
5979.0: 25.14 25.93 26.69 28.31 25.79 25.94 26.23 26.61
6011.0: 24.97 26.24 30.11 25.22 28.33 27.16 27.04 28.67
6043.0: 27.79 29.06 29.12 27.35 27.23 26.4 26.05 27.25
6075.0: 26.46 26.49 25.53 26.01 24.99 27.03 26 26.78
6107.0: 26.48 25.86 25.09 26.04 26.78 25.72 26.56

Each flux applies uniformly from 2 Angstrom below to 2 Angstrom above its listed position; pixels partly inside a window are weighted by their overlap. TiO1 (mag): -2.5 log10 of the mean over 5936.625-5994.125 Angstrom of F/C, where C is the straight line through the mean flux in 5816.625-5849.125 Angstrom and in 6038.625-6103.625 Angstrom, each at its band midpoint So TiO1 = 0.03 mag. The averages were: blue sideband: 27.2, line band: 26.4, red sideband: 26.9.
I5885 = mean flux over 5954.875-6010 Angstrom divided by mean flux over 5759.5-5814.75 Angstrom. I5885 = 1.01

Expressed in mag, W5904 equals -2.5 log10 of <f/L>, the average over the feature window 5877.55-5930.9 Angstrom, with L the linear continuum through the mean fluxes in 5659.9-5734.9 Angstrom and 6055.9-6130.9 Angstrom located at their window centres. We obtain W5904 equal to 0.08 mag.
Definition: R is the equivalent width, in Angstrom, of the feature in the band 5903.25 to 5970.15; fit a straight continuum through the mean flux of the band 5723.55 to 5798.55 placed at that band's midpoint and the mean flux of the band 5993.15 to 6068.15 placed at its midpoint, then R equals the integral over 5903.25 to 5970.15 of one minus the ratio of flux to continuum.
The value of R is 2.0 Angstrom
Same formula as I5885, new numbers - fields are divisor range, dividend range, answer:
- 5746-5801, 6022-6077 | 1.05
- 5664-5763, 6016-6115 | 1.04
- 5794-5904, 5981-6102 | 1.05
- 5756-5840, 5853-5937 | 0.94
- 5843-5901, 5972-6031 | 1.07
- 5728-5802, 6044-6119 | 1.02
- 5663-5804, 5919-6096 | 1.02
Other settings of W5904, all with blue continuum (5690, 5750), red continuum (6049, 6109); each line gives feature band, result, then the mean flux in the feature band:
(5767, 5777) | -0.05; 27.1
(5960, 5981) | 0.00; 26.3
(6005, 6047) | -0.03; 27.3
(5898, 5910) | 0.10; 23.9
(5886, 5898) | 0.23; 21.2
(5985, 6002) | -0.01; 26.7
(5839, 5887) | -0.01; 26.2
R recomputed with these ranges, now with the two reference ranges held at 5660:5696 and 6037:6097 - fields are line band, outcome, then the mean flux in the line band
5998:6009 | 0.2 Angstrom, 26.3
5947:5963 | 0.3 Angstrom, 26.1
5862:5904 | 3.7 Angstrom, 24.2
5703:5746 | 0.8 Angstrom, 25.6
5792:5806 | -0.2 Angstrom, 26.6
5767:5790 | 0.2 Angstrom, 26.1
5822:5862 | -0.3 Angstrom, 26.6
